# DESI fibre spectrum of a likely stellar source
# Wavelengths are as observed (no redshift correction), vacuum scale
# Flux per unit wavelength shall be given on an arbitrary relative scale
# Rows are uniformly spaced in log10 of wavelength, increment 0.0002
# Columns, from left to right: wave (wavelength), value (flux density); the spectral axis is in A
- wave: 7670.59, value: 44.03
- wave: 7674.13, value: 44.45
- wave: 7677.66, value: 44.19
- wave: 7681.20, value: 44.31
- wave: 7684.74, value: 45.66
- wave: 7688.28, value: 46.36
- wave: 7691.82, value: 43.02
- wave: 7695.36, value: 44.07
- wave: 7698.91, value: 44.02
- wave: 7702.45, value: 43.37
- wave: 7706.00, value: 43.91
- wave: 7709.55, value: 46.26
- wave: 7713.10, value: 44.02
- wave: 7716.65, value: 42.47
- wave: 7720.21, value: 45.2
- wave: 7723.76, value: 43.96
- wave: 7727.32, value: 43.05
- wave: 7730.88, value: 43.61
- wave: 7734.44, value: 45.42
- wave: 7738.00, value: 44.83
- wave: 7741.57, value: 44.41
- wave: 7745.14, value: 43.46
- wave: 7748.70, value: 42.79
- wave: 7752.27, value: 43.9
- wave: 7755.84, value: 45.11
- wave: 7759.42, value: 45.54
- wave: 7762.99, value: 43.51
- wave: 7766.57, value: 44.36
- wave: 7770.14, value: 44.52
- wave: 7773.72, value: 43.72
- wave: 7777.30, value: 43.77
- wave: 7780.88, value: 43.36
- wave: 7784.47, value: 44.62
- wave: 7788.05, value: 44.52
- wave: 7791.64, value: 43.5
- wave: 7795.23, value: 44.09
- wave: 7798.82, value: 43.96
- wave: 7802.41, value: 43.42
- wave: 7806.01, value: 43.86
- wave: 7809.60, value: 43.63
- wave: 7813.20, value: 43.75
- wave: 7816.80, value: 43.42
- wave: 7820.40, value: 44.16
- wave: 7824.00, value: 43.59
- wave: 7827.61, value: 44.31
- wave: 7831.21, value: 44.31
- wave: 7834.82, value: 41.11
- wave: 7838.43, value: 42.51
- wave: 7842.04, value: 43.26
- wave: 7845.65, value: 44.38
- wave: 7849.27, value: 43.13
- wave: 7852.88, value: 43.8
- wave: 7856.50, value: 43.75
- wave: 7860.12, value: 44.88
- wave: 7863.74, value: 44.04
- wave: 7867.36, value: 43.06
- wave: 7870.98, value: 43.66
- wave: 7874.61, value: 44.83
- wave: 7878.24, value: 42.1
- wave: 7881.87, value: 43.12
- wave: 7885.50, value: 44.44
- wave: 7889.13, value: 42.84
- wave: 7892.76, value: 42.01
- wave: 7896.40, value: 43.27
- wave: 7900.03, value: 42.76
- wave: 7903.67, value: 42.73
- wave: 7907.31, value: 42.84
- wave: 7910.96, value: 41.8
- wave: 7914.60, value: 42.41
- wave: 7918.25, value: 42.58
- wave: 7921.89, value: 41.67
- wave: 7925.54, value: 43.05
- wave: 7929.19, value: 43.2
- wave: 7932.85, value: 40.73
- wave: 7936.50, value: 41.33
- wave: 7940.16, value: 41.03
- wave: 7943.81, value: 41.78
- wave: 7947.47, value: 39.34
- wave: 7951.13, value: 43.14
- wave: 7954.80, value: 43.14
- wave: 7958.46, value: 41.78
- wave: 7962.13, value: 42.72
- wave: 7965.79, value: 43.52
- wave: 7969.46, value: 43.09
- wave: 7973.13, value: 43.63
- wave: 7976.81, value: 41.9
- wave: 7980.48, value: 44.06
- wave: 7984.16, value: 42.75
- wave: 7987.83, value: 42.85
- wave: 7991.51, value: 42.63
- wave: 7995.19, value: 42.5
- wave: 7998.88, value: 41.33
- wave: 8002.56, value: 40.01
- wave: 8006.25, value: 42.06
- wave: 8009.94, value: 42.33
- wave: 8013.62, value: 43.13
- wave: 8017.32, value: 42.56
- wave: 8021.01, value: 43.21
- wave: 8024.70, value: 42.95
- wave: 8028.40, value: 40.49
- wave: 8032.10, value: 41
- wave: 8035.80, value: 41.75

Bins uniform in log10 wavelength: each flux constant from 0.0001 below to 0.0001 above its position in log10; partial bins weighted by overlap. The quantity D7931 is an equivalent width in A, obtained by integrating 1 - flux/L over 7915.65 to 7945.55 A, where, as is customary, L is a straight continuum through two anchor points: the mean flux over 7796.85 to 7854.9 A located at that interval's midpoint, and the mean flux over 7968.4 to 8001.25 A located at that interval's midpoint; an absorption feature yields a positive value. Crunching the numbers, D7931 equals 0.7 A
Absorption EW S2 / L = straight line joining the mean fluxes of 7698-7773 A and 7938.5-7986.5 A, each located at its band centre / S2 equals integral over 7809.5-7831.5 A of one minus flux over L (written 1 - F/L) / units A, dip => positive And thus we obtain -0.2 A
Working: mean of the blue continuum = 44.2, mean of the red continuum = 42.5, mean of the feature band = 43.9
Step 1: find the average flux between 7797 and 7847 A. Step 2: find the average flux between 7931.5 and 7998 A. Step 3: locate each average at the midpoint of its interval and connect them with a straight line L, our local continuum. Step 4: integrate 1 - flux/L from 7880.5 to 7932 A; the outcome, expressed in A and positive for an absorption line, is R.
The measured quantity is 0.1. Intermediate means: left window 43.5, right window 42.3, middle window 42.7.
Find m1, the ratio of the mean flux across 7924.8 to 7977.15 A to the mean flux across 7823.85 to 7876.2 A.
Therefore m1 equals 1.0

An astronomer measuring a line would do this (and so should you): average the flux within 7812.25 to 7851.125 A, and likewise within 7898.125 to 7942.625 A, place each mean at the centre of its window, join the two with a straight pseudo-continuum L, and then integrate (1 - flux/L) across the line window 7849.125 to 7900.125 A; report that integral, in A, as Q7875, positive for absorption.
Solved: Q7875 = -0.8 A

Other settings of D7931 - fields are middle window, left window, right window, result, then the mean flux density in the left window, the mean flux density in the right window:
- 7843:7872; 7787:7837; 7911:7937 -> -0.5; 43.7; 42.2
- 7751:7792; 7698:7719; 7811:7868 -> -0.4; 44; 43.6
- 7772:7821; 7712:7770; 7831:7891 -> 0.0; 44.1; 43.5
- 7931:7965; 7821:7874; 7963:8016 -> 0.9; 43.6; 42.6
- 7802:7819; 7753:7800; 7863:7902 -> 0.1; 44.2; 43.3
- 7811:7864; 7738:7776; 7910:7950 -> -0.7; 44.2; 41.7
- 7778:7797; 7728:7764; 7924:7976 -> -0.1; 44.2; 42.2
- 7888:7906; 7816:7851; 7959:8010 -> 0.1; 43.4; 42.5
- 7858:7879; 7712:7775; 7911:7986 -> -0.4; 44.1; 42.3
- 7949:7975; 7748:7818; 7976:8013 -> -0.2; 44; 42.3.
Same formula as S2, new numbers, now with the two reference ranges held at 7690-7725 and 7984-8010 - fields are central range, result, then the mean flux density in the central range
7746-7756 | 0.0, 43.7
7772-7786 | -0.1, 43.8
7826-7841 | 0.0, 43.1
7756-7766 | -0.2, 44.6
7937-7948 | 0.4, 41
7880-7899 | -0.2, 43.1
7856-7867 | -0.3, 44.1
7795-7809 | -0.1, 43.8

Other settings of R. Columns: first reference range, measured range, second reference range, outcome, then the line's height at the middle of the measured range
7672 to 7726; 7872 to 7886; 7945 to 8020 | -0.14 A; 43.1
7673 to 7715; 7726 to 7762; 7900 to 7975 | -0.16 A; 44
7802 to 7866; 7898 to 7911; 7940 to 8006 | 0.10 A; 43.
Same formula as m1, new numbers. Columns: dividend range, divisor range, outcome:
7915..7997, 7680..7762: 0.96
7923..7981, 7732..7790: 0.96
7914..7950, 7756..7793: 0.94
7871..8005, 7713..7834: 0.97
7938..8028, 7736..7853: 0.97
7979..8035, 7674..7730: 0.95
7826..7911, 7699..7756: 0.98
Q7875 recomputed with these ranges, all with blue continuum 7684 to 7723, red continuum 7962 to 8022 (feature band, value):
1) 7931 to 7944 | 0.5 A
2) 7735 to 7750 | 0.0 A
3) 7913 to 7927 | 0.2 A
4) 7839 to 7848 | 0.0 A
